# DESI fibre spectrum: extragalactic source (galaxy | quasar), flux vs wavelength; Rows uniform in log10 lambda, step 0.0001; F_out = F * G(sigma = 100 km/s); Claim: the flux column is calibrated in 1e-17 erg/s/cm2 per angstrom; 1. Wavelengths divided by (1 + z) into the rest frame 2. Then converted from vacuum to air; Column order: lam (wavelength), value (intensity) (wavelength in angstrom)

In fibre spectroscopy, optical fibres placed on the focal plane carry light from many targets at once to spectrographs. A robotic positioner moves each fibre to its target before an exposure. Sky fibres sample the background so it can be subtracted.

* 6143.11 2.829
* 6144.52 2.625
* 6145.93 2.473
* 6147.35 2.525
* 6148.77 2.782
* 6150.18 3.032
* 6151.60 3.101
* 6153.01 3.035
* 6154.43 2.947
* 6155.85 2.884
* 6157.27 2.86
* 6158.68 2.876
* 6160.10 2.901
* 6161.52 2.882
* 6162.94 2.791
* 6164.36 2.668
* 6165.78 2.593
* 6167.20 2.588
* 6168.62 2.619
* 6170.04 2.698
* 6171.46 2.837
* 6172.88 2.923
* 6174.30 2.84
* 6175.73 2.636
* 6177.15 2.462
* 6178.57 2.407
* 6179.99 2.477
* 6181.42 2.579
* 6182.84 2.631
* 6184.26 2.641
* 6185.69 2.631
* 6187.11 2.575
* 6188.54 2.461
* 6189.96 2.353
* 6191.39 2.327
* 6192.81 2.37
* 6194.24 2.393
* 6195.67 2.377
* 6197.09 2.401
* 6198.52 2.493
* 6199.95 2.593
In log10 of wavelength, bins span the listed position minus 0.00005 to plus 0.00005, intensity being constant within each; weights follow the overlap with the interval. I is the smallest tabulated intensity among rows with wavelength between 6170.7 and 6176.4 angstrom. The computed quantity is 2.636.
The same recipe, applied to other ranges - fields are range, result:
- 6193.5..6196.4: 2.377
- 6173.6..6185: 2.407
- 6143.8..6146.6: 2.473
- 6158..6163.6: 2.791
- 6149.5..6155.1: 2.947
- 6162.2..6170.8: 2.588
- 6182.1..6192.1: 2.327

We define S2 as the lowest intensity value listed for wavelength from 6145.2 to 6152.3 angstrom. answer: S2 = 2.473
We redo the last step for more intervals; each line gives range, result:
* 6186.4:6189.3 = 2.461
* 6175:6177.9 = 2.462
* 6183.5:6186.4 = 2.631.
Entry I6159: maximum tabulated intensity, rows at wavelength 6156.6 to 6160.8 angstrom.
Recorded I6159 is 2.901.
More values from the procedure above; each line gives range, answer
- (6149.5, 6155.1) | 3.101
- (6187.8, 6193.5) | 2.461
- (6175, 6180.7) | 2.636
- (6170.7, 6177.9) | 2.923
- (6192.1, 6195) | 2.393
